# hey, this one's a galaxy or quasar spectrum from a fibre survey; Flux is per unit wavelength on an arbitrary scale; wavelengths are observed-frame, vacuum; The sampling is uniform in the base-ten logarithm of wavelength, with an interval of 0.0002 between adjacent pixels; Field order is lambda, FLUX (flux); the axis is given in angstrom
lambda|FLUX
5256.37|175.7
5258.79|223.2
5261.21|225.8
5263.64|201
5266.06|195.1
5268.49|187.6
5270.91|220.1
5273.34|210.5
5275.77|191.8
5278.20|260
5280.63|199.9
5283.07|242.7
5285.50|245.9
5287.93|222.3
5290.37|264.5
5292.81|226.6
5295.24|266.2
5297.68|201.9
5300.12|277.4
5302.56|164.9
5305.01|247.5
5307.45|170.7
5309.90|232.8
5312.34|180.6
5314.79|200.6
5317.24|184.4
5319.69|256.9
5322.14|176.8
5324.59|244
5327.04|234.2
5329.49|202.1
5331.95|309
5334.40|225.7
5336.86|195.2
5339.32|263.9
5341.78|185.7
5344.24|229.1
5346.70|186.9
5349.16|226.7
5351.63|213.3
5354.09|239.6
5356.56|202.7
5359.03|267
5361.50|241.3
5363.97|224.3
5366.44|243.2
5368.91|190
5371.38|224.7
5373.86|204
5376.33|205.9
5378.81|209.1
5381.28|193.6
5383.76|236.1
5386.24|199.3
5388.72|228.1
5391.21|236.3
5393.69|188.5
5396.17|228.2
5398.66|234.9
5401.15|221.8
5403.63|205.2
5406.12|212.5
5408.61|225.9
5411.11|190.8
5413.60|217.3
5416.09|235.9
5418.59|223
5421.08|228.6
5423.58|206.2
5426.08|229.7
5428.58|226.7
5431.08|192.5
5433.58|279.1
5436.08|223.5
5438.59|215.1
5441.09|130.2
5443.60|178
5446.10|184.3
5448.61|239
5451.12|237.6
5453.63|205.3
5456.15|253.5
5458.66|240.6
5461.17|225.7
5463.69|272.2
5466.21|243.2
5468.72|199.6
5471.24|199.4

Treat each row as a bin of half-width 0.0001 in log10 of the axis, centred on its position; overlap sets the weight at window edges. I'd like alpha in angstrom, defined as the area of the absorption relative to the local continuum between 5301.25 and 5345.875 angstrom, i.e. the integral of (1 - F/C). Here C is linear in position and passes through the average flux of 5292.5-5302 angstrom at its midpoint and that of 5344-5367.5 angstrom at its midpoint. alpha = 3.2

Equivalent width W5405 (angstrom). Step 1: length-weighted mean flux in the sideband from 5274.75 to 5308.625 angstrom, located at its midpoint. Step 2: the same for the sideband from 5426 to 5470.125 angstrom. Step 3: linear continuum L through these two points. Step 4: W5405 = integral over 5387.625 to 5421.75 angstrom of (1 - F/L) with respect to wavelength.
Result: 0.5 angstrom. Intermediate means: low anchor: 228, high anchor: 221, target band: 220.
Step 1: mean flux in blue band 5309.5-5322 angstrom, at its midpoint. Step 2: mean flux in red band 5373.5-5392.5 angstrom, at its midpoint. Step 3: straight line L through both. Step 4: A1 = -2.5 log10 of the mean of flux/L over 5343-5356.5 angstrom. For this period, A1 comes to -0.04 mag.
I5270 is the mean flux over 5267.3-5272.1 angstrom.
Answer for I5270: 204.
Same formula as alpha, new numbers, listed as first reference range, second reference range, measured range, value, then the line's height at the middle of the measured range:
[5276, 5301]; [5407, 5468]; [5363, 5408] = 2.17 angstrom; 227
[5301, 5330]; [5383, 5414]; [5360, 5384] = -0.29 angstrom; 214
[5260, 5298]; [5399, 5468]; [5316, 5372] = -0.69 angstrom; 222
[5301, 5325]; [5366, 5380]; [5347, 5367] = -1.92 angstrom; 210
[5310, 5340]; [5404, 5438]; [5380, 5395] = 0.56 angstrom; 222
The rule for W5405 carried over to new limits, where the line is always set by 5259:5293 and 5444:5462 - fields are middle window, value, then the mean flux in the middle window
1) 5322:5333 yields -0.78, 238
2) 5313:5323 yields 0.78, 204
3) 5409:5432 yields 0.65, 217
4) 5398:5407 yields 0.23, 218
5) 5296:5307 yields 0.02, 221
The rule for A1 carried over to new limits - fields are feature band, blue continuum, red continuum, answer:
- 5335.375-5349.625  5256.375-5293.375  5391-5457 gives 0.02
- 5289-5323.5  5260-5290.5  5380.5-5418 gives 0.00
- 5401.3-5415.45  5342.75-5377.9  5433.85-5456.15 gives 0.01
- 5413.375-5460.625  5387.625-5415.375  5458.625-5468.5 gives 0.06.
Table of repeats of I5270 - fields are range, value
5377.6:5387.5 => 210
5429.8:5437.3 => 232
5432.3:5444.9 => 205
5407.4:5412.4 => 208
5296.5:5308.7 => 212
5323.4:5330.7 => 227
